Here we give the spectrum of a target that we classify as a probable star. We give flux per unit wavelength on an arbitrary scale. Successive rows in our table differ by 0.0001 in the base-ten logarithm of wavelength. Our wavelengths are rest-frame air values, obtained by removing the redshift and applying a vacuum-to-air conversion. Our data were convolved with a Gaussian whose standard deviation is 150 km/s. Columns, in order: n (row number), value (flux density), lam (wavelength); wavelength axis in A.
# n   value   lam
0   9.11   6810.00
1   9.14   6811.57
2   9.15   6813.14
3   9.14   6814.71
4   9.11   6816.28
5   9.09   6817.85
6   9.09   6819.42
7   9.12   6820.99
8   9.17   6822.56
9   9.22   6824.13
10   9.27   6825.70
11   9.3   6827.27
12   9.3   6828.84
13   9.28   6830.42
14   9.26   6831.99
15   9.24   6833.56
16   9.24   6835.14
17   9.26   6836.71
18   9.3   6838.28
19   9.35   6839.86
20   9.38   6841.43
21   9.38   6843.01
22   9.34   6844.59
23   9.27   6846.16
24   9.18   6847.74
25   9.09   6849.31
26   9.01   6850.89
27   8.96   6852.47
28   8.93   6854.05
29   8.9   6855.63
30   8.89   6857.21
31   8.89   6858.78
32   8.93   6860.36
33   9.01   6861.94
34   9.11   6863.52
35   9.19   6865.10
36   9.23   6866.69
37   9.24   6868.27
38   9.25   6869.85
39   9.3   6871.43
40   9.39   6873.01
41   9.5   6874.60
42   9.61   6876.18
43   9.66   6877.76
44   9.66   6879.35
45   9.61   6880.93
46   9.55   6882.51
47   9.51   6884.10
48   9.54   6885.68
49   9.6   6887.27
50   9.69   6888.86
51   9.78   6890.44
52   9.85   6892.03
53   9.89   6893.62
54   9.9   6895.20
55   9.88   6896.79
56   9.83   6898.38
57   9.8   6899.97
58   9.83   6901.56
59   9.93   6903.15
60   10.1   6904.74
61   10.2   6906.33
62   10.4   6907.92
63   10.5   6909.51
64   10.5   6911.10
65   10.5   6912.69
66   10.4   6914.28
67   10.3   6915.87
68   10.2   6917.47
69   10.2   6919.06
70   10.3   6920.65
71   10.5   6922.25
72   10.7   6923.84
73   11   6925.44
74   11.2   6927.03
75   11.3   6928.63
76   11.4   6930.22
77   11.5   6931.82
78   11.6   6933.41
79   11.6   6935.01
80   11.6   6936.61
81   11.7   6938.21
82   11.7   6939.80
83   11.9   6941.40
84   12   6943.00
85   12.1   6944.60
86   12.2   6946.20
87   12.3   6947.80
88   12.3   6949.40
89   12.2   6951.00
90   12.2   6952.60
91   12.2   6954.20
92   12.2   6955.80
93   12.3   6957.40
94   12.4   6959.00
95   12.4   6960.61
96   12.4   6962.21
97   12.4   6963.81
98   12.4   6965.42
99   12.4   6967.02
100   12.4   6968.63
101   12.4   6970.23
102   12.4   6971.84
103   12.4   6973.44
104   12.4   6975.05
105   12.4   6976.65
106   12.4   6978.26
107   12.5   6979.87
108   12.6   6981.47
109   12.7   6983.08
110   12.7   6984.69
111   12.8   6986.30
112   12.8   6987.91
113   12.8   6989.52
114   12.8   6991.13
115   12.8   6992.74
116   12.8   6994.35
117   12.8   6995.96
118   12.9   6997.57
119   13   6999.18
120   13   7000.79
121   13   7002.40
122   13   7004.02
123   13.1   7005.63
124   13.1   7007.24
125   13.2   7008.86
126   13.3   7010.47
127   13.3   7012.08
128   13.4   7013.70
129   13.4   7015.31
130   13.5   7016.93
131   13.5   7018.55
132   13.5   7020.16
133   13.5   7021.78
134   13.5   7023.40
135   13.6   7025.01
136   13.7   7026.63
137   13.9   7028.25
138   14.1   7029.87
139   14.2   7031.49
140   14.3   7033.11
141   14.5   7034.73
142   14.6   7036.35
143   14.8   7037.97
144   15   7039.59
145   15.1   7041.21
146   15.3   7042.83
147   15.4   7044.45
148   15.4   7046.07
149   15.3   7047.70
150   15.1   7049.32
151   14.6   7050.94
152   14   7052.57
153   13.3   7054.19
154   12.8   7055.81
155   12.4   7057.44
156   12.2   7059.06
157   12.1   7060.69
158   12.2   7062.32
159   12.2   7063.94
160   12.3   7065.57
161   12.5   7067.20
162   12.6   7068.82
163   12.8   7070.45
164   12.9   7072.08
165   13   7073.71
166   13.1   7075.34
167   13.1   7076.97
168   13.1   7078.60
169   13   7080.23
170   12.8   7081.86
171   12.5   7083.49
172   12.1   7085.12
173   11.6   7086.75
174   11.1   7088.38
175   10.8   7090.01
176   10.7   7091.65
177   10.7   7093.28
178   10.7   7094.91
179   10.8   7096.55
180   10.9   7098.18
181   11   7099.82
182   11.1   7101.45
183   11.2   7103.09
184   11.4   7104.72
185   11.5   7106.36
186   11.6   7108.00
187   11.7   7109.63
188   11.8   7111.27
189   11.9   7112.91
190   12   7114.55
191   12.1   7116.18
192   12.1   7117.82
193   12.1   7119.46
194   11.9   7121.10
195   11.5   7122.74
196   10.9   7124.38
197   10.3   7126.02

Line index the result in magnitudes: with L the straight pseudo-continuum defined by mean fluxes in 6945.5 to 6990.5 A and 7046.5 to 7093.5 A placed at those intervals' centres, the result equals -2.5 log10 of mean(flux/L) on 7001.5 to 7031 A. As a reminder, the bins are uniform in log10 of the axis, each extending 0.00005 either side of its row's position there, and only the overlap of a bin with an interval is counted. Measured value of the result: -0.07 mag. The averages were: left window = 12.4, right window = 12.7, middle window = 13.4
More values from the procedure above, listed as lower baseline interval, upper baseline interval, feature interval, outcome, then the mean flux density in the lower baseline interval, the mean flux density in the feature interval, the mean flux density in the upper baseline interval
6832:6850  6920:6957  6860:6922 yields 0.08 mag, 9.28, 9.78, 11.7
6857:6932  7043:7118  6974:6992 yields -0.14 mag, 9.92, 12.6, 12.4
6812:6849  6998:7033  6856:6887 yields 0.09 mag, 9.24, 9.32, 13.4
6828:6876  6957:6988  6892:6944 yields 0.03 mag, 9.19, 10.7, 12.5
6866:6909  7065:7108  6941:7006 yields -0.18 mag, 9.7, 12.5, 11.9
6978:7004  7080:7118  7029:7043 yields -0.19 mag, 12.8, 14.6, 11.5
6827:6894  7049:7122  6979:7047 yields -0.20 mag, 9.32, 13.6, 12.1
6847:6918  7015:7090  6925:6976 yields -0.08 mag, 9.6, 12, 13.4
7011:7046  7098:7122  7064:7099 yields 0.04 mag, 14.1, 12.1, 11.6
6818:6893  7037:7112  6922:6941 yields -0.09 mag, 9.29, 11.4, 12.6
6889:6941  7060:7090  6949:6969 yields -0.11 mag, 10.6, 12.3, 12.5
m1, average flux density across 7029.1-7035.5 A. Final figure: 14.3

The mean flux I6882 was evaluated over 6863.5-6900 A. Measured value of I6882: 9.57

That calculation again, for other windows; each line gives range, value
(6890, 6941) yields 10.6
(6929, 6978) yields 12.1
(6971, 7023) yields 12.9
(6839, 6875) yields 9.16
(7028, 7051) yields 14.8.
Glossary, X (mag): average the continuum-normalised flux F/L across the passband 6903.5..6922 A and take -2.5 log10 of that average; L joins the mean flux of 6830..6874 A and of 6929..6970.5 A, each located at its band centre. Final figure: 0.07 mag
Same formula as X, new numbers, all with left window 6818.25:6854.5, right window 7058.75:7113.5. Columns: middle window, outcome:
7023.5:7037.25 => -0.24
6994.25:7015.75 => -0.19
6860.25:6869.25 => 0.05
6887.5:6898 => 0.00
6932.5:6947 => -0.15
